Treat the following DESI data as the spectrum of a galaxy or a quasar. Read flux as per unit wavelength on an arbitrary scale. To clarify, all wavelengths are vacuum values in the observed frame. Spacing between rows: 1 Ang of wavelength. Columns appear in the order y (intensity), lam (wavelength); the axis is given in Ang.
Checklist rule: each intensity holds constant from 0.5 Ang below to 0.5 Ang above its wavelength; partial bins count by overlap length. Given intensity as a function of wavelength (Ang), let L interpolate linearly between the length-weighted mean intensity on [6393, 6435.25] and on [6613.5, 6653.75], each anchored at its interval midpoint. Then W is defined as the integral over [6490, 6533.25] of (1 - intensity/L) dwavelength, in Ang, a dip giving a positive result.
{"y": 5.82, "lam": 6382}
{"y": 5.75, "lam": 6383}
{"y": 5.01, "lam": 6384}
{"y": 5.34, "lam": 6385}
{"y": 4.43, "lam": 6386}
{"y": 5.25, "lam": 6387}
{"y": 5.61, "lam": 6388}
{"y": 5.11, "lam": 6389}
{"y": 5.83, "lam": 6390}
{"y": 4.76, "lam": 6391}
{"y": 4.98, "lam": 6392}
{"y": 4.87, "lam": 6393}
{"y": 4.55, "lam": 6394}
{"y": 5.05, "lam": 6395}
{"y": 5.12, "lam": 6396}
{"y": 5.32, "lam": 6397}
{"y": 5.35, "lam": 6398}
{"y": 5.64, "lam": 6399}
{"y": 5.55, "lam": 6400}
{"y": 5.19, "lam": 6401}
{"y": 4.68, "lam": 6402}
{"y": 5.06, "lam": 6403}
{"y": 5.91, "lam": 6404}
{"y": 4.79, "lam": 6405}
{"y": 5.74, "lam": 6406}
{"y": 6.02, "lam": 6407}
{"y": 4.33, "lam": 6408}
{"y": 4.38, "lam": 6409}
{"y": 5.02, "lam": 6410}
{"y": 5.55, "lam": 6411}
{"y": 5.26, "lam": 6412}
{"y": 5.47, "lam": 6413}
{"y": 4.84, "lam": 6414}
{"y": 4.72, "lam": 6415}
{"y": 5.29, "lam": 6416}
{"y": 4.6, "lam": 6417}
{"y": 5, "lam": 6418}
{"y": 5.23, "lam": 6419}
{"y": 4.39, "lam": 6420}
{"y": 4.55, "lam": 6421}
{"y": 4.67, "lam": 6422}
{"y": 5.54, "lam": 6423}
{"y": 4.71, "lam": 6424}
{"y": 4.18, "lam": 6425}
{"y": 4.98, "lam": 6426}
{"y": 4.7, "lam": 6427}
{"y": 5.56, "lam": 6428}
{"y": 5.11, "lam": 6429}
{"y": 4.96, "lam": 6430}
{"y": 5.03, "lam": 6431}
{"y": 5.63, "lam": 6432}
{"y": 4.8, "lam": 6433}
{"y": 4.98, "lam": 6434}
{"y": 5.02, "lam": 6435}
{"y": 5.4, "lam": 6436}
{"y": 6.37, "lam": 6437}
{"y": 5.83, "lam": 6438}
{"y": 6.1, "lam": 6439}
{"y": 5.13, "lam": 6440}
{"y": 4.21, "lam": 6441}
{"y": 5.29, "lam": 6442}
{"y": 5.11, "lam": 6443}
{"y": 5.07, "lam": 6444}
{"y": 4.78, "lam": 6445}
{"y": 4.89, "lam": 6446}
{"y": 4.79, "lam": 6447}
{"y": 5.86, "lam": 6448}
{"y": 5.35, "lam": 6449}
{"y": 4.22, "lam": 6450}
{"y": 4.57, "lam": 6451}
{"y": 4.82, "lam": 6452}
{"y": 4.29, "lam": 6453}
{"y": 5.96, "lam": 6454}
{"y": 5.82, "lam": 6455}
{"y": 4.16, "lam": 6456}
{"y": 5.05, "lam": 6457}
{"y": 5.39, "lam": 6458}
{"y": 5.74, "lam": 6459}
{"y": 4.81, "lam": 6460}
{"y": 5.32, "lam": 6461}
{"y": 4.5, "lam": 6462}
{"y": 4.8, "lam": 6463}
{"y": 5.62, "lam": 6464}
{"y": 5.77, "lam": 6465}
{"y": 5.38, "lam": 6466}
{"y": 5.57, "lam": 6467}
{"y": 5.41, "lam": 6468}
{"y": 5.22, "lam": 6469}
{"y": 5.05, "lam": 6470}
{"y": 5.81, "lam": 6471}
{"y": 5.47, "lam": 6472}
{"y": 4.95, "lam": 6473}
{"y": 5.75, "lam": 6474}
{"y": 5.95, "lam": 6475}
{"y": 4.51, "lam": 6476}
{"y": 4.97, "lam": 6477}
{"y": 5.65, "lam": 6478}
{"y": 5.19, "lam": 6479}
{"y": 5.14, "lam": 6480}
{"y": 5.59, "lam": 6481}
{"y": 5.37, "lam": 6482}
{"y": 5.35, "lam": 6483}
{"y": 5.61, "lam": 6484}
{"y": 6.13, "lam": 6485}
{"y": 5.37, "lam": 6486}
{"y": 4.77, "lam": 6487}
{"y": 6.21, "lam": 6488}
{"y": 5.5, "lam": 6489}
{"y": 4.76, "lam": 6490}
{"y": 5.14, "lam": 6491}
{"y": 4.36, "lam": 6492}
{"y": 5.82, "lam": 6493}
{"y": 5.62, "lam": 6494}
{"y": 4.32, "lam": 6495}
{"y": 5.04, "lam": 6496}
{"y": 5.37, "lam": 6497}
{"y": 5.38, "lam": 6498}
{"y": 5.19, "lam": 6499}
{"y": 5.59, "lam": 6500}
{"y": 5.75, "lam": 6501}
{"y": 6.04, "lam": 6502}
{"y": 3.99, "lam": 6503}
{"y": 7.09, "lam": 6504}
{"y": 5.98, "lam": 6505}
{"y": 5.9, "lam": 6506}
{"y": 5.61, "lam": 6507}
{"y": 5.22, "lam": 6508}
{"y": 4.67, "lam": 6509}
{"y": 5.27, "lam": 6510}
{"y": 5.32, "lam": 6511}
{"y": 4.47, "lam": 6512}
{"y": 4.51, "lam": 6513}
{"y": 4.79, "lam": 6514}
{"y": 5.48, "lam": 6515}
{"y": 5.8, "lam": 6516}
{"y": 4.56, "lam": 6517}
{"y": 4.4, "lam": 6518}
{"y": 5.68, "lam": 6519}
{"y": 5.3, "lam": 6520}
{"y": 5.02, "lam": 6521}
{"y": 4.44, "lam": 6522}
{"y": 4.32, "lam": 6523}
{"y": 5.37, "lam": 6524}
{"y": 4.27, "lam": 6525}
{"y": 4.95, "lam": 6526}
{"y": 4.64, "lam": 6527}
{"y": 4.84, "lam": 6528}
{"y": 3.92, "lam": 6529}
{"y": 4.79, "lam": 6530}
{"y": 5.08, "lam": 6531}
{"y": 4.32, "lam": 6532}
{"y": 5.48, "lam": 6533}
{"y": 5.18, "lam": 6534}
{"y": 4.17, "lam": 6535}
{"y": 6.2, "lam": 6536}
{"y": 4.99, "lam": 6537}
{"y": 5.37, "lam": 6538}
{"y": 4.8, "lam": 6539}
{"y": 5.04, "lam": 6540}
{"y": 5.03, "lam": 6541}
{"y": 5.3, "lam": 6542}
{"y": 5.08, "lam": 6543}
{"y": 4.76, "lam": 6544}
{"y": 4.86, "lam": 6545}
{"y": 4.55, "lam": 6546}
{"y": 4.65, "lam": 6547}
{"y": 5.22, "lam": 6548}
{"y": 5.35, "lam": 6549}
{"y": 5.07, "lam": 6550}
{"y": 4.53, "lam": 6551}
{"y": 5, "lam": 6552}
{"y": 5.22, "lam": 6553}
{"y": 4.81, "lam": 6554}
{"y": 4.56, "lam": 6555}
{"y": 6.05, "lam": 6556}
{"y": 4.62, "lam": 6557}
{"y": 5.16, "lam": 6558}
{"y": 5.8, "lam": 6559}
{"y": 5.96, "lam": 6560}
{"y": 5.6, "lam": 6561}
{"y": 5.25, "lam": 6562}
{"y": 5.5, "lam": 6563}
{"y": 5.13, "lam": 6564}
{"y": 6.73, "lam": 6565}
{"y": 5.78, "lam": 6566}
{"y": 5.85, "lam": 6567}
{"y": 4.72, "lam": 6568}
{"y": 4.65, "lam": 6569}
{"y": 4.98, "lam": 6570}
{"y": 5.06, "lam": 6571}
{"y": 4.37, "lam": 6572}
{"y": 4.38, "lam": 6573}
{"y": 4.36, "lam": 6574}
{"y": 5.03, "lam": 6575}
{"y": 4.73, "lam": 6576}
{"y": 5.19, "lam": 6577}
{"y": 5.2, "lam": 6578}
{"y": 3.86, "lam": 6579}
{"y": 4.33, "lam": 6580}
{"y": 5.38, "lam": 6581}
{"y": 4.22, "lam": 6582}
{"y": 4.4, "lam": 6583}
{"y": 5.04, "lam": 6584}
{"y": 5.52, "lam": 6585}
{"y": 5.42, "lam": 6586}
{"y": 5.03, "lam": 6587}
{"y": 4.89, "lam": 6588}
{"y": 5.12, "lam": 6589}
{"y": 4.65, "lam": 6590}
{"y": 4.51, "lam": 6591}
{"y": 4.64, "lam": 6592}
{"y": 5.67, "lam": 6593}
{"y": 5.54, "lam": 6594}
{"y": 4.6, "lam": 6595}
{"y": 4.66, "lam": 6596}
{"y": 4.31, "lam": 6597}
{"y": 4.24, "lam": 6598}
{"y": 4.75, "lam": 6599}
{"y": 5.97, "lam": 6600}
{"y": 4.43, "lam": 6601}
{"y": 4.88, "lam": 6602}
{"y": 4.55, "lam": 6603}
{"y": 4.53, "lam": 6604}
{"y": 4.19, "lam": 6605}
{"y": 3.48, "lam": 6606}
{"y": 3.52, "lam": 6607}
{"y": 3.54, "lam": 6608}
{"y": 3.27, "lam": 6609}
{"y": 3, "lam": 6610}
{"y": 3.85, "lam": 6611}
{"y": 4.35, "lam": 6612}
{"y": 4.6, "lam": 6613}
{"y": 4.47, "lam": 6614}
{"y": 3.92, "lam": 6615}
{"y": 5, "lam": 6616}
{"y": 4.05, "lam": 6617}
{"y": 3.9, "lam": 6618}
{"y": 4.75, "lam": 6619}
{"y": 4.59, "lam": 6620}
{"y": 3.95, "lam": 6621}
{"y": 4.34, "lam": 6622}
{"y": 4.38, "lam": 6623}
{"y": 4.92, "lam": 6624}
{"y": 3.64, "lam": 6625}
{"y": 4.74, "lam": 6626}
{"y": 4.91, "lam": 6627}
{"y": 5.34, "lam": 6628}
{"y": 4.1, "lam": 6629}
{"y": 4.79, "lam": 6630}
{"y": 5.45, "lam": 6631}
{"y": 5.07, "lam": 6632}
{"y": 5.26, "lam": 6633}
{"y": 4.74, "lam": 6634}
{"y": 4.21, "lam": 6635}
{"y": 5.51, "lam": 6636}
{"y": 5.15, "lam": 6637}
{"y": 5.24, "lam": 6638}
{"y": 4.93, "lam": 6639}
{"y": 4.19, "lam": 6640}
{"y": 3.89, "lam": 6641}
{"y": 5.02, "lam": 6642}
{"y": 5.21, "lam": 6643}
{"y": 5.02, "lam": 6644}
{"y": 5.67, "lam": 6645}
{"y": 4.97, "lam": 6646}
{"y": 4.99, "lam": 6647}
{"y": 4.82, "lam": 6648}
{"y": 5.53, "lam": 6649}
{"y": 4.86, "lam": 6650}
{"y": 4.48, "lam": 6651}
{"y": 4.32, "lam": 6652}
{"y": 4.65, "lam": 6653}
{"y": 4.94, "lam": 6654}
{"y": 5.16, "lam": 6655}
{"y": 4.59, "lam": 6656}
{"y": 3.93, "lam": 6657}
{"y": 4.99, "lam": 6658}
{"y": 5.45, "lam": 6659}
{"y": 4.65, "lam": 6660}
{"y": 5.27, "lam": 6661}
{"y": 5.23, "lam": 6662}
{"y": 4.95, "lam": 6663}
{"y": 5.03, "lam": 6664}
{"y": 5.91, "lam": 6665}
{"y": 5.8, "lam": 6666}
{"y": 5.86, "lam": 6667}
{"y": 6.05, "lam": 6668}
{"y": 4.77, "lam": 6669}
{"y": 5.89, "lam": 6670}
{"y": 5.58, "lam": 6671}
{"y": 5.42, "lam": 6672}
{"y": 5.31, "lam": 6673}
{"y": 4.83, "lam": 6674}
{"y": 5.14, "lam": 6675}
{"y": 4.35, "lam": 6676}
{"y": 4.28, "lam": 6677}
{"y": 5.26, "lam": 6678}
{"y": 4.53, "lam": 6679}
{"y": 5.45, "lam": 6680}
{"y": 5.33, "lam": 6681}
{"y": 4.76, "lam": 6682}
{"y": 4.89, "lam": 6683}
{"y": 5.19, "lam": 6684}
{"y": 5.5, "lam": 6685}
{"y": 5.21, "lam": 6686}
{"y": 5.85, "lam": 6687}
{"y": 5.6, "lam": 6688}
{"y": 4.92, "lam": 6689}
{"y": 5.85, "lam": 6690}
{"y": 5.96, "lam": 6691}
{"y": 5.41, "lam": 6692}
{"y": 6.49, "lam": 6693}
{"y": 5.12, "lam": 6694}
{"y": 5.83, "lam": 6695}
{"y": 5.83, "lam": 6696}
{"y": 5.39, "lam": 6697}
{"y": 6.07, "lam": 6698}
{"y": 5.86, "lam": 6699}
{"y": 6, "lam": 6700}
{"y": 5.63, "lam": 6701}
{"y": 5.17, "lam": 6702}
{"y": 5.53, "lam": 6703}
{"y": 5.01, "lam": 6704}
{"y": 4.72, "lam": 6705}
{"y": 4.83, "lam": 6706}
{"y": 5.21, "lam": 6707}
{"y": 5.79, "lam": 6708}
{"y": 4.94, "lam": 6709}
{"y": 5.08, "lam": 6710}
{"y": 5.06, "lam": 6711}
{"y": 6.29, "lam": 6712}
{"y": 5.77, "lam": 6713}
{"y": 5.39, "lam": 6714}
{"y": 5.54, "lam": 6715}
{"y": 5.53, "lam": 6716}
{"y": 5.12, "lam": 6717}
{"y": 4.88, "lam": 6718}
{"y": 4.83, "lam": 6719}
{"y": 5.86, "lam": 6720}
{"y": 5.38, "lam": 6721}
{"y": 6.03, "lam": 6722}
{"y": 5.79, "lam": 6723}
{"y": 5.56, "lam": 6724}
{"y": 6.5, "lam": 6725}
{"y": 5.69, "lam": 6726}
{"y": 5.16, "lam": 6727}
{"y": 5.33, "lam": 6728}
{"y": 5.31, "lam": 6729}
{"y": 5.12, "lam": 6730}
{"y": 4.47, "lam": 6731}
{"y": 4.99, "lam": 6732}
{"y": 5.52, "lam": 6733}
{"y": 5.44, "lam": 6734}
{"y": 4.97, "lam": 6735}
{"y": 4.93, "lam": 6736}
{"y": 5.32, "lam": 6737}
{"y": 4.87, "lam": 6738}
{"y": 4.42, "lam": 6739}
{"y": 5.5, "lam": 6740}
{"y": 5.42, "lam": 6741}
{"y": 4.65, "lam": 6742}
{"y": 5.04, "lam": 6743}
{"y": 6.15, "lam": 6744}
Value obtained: -1.6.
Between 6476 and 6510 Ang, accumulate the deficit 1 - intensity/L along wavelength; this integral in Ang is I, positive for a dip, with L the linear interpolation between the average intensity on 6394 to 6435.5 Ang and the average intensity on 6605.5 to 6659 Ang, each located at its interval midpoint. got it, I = -3.3 Ang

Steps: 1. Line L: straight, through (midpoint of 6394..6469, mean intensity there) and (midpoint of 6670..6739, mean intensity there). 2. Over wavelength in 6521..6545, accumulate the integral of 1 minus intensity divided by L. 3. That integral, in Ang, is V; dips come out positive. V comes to 1.47 Ang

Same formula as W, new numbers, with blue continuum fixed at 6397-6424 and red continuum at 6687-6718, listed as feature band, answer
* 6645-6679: 2.3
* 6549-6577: 0.8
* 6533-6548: 0.7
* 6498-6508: -0.8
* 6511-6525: 0.9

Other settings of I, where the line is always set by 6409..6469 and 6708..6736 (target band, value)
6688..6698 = -0.6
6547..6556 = 0.3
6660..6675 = -0.1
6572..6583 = 1.3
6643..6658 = 1.3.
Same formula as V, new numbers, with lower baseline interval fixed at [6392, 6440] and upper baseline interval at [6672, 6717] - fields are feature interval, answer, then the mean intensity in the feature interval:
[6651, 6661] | 1.07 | 4.76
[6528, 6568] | 0.74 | 5.14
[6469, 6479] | -0.30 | 5.33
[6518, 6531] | 1.06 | 4.79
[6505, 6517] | 0.03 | 5.19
